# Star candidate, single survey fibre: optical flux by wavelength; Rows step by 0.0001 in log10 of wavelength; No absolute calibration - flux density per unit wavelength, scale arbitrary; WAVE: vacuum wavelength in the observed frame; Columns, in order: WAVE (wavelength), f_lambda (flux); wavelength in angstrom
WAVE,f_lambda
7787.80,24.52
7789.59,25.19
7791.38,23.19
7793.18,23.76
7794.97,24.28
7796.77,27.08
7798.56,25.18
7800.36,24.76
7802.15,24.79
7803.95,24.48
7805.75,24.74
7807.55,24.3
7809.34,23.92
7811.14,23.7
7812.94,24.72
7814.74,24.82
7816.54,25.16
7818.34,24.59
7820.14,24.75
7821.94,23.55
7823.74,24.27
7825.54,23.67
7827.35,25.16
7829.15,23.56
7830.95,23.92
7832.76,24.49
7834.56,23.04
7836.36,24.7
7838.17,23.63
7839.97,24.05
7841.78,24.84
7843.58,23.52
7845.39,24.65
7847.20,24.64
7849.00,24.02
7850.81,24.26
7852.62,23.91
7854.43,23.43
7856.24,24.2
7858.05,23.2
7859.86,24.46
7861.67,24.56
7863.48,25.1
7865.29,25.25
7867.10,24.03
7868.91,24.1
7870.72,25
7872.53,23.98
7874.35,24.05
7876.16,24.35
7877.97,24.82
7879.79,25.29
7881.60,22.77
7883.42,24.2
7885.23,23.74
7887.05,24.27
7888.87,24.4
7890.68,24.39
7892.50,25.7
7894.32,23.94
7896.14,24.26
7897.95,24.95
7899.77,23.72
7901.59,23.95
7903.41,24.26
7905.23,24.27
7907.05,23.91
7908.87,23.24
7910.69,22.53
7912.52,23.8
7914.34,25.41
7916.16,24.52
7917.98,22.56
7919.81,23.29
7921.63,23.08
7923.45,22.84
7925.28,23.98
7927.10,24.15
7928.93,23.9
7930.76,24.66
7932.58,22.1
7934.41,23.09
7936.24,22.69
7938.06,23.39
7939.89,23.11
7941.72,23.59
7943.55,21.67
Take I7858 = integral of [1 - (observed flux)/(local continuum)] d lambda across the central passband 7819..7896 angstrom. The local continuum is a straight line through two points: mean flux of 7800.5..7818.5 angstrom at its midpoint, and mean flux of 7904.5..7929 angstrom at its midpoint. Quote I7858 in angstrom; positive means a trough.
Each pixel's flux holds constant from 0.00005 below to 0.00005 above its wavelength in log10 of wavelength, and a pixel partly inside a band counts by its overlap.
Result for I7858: -0.3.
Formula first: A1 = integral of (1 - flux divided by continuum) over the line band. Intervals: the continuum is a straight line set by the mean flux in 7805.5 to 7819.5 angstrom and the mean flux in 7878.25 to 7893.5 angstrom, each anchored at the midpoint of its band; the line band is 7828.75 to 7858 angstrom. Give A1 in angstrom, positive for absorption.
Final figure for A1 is 0.5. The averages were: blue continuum 24.5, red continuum 24.4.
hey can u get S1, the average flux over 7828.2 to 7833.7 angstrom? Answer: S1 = 24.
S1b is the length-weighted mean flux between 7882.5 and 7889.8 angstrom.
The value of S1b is 24.1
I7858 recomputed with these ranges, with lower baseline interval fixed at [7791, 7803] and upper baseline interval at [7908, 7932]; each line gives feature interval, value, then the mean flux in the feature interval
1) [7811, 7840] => 0.3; 24.2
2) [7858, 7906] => -0.7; 24.4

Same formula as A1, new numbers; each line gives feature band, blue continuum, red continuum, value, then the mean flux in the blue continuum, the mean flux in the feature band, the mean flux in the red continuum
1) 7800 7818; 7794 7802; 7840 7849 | 0.4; 25.3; 24.5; 24.3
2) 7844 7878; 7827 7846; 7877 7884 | -0.1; 24.1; 24.3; 24.3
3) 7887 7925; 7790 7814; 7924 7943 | -0.5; 24.5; 24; 23.4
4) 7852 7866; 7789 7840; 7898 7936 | -0.1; 24.4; 24.3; 23.7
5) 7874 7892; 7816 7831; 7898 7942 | -0.3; 24.3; 24.3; 23.6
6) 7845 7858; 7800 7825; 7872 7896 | 0.2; 24.5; 24.1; 24.3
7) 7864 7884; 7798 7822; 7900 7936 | -0.3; 24.6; 24.4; 23.6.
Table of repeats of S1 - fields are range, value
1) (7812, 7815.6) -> 24.7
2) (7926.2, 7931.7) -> 24.2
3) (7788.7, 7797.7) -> 24.7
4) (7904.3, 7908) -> 24.1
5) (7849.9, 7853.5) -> 24.1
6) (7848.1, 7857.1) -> 24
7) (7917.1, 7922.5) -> 23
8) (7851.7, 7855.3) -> 23.6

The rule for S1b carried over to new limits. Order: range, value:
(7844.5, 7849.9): 24.5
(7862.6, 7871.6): 24.7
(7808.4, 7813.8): 24.1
